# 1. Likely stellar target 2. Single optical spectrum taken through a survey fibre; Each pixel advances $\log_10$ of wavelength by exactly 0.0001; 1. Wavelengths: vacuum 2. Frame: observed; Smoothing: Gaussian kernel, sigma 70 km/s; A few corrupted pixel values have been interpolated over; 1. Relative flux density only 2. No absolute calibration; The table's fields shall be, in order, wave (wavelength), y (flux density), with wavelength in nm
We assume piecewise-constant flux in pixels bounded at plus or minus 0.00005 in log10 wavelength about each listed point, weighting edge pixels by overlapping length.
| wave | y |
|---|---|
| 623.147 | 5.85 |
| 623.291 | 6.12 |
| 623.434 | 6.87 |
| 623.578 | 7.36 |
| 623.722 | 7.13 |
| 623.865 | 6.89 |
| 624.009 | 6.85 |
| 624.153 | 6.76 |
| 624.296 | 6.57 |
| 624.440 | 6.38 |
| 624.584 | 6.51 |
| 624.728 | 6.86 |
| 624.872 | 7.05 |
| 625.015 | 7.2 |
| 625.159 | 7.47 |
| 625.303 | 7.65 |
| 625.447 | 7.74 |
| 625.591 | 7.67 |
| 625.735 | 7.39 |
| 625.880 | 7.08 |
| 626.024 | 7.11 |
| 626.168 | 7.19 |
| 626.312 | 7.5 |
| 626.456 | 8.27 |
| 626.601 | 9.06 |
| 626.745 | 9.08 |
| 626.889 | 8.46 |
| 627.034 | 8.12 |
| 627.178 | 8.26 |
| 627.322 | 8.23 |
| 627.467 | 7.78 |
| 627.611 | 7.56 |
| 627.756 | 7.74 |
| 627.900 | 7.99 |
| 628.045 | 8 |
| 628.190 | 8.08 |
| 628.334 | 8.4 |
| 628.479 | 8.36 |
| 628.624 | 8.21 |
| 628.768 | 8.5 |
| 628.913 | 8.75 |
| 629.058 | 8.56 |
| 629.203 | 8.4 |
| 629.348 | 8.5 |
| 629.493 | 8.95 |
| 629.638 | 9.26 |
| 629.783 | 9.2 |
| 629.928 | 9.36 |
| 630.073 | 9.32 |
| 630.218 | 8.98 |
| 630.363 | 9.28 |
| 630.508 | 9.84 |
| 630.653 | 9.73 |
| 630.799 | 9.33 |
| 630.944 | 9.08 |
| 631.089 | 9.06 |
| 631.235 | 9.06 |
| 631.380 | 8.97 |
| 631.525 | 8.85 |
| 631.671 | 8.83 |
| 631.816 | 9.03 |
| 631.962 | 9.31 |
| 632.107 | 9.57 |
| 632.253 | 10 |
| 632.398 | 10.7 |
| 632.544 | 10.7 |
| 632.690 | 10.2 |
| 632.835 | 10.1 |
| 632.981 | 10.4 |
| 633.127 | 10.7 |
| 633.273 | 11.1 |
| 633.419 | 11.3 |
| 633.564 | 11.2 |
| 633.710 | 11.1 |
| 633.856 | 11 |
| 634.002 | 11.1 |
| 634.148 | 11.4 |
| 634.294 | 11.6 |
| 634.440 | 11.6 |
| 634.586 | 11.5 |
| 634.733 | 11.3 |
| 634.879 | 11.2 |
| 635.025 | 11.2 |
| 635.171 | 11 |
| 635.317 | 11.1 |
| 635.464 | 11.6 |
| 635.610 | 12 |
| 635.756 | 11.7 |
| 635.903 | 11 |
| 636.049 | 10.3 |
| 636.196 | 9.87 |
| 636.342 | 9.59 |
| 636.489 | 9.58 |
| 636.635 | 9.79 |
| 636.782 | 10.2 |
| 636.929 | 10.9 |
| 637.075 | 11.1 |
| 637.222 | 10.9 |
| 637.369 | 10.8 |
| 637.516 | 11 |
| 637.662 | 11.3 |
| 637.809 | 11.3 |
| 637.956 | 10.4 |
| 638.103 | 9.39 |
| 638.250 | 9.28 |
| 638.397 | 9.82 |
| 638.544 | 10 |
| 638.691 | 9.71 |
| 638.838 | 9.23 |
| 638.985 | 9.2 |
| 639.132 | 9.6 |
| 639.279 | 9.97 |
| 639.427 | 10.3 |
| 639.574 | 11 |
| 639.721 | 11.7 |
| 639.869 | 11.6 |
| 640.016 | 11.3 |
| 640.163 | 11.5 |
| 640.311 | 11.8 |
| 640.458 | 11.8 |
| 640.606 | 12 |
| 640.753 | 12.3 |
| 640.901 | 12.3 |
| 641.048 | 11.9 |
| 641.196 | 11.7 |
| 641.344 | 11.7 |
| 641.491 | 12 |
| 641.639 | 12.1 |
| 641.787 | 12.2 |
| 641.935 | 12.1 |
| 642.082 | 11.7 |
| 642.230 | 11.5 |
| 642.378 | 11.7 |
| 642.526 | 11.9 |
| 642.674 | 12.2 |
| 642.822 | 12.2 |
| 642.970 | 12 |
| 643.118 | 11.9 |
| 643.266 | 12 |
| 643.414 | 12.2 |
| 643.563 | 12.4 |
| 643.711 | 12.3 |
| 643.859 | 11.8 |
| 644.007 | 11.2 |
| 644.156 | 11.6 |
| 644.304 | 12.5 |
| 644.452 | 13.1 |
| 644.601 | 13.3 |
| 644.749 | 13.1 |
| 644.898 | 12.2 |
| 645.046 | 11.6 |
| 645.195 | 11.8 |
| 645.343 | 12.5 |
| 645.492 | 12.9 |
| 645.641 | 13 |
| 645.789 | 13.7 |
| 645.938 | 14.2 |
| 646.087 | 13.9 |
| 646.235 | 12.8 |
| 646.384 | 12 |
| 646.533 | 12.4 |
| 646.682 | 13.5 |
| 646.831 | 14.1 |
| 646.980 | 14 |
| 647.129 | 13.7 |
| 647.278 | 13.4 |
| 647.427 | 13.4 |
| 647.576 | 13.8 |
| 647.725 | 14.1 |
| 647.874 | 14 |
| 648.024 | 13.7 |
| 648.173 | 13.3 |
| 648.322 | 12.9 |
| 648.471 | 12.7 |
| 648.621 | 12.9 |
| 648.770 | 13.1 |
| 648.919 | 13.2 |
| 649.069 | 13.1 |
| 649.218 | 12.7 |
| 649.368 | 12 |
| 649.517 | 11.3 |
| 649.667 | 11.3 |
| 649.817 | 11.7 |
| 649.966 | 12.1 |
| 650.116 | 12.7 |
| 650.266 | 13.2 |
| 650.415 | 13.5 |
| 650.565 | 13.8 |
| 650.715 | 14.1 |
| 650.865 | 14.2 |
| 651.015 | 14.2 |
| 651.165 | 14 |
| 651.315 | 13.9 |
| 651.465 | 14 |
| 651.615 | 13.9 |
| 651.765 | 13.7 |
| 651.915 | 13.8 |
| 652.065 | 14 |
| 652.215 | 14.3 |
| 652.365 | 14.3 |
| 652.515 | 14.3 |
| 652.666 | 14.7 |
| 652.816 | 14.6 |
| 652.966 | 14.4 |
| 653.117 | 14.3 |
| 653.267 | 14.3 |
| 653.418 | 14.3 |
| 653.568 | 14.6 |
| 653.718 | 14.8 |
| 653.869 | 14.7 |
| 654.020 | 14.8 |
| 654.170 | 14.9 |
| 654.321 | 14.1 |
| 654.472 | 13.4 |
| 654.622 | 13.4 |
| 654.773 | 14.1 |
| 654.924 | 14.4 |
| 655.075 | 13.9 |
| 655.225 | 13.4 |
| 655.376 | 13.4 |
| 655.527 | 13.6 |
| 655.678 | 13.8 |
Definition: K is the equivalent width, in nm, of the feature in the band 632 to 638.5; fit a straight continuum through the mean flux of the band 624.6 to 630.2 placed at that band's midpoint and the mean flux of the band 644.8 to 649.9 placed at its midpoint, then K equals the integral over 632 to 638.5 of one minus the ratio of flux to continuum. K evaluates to -0.48 nm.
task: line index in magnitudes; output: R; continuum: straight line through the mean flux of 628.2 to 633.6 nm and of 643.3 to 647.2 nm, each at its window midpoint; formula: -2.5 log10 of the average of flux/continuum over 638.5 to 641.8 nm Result 0.04 mag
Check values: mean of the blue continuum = 9.41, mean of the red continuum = 12.8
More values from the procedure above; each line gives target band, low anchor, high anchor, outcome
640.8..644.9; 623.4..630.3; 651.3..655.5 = -0.04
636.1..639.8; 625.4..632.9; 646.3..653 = 0.05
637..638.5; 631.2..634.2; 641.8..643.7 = 0.06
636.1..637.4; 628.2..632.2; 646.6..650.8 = 0.02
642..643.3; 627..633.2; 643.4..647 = 0.02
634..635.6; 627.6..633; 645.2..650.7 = -0.13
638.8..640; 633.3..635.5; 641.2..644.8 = 0.13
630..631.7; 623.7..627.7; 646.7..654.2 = -0.05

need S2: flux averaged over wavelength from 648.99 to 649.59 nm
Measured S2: 12.3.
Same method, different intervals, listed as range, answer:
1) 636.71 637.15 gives 10.7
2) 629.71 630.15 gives 9.29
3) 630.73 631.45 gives 9.1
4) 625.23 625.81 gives 7.6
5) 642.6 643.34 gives 12.1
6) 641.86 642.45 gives 11.8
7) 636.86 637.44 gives 10.9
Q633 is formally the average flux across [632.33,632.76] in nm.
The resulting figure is 10.5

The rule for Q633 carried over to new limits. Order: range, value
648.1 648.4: 13.1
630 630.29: 9.16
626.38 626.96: 8.71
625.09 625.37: 7.56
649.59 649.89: 11.5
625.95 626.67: 7.82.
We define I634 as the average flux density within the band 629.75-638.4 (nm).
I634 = 10.3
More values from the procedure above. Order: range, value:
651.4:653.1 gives 14.2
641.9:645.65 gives 12.2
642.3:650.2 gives 12.7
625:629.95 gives 8.14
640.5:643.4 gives 12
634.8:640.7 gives 10.7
